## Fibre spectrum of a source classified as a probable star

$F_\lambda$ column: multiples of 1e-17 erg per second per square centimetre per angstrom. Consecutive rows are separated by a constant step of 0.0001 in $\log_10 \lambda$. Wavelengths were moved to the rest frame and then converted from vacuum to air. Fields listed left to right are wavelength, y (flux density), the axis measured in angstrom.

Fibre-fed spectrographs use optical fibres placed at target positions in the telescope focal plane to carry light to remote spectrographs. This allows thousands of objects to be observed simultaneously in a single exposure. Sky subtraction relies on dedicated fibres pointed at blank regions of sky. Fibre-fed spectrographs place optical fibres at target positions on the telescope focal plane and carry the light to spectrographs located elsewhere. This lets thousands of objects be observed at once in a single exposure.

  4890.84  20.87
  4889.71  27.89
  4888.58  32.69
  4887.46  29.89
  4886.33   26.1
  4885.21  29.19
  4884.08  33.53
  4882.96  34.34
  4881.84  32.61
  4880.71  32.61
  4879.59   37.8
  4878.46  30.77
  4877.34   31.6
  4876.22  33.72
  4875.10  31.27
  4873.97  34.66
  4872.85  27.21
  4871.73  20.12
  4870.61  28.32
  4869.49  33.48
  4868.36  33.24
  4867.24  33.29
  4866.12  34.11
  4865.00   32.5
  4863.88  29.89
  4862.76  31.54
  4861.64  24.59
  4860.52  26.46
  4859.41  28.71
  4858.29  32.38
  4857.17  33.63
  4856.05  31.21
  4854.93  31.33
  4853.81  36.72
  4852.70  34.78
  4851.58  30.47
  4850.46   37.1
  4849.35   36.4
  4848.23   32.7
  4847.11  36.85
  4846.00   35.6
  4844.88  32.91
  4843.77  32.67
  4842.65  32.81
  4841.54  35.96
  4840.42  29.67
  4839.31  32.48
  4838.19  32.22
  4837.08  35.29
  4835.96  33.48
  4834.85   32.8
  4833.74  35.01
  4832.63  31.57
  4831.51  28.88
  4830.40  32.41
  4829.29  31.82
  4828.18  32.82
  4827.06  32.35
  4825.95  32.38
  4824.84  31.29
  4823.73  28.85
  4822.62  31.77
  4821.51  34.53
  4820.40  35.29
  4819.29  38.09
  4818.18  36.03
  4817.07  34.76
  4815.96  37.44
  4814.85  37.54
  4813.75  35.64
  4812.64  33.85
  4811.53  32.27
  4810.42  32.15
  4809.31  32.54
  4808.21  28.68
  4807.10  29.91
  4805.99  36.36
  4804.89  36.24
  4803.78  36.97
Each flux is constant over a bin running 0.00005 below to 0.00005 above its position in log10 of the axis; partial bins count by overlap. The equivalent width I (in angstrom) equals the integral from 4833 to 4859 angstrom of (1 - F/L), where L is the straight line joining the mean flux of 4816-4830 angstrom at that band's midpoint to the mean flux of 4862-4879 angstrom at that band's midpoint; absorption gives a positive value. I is -1.11 angstrom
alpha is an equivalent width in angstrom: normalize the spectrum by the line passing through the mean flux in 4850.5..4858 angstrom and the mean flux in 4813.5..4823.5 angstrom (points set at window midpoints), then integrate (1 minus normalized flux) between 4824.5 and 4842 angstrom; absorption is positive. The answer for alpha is 1.0 angstrom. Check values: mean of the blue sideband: 35.5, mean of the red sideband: 33.3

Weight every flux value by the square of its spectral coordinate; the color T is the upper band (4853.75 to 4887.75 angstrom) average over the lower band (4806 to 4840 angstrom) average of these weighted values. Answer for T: 0.96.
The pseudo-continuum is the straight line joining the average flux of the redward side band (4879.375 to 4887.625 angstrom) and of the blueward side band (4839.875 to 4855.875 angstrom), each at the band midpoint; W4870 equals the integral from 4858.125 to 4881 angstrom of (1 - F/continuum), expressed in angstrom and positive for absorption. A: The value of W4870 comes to 1.3 angstrom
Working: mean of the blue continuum 33.9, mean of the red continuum 31.9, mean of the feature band 30.8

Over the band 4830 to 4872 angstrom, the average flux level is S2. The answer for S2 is 32.3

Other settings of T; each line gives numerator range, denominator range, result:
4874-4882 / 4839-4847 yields 1.00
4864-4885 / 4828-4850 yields 0.97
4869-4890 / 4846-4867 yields 0.96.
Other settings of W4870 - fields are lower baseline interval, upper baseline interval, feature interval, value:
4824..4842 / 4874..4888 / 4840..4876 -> 0.3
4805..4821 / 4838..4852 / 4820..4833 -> 0.8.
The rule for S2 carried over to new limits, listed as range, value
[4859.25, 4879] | 30.4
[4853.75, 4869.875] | 31.3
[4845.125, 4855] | 34.8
